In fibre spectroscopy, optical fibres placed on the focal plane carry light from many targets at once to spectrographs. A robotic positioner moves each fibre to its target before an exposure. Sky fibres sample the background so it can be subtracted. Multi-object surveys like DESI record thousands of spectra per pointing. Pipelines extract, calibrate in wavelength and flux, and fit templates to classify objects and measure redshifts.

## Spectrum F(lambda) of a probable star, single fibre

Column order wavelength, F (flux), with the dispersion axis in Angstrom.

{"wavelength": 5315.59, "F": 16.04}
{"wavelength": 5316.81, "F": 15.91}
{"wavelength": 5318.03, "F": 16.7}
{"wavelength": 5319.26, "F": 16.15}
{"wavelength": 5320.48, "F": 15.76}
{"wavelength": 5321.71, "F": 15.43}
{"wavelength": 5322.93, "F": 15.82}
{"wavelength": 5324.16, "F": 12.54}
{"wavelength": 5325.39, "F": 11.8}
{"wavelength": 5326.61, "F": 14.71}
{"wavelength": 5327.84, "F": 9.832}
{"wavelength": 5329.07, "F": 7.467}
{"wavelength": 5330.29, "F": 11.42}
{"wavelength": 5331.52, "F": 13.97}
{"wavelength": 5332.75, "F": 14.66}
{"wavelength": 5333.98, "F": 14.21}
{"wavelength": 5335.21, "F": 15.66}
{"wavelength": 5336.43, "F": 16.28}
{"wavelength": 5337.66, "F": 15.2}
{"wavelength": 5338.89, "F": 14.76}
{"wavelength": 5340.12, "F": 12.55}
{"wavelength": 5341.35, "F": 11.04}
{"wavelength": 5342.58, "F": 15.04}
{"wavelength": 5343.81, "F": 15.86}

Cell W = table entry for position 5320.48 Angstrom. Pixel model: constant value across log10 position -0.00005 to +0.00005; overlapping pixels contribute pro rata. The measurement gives 15.76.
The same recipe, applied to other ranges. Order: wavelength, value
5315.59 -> 16.04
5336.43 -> 16.28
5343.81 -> 15.86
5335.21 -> 15.66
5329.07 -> 7.467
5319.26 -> 16.15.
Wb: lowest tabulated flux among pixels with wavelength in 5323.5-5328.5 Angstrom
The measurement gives 9.832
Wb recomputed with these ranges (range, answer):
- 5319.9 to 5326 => 11.8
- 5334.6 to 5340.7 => 12.55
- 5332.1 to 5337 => 14.21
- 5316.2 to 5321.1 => 15.76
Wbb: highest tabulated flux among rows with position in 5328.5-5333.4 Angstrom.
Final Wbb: 14.66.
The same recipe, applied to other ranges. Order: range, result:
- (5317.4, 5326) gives 16.7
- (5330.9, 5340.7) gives 16.28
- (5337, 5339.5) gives 15.2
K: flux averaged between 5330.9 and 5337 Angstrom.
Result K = 14.9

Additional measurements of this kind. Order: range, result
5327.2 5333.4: 11.5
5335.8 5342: 14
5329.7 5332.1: 12.7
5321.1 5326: 13.9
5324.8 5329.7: 11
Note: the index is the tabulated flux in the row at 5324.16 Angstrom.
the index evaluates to 12.54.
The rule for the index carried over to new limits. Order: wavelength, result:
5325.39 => 11.8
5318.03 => 16.7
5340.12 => 12.55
